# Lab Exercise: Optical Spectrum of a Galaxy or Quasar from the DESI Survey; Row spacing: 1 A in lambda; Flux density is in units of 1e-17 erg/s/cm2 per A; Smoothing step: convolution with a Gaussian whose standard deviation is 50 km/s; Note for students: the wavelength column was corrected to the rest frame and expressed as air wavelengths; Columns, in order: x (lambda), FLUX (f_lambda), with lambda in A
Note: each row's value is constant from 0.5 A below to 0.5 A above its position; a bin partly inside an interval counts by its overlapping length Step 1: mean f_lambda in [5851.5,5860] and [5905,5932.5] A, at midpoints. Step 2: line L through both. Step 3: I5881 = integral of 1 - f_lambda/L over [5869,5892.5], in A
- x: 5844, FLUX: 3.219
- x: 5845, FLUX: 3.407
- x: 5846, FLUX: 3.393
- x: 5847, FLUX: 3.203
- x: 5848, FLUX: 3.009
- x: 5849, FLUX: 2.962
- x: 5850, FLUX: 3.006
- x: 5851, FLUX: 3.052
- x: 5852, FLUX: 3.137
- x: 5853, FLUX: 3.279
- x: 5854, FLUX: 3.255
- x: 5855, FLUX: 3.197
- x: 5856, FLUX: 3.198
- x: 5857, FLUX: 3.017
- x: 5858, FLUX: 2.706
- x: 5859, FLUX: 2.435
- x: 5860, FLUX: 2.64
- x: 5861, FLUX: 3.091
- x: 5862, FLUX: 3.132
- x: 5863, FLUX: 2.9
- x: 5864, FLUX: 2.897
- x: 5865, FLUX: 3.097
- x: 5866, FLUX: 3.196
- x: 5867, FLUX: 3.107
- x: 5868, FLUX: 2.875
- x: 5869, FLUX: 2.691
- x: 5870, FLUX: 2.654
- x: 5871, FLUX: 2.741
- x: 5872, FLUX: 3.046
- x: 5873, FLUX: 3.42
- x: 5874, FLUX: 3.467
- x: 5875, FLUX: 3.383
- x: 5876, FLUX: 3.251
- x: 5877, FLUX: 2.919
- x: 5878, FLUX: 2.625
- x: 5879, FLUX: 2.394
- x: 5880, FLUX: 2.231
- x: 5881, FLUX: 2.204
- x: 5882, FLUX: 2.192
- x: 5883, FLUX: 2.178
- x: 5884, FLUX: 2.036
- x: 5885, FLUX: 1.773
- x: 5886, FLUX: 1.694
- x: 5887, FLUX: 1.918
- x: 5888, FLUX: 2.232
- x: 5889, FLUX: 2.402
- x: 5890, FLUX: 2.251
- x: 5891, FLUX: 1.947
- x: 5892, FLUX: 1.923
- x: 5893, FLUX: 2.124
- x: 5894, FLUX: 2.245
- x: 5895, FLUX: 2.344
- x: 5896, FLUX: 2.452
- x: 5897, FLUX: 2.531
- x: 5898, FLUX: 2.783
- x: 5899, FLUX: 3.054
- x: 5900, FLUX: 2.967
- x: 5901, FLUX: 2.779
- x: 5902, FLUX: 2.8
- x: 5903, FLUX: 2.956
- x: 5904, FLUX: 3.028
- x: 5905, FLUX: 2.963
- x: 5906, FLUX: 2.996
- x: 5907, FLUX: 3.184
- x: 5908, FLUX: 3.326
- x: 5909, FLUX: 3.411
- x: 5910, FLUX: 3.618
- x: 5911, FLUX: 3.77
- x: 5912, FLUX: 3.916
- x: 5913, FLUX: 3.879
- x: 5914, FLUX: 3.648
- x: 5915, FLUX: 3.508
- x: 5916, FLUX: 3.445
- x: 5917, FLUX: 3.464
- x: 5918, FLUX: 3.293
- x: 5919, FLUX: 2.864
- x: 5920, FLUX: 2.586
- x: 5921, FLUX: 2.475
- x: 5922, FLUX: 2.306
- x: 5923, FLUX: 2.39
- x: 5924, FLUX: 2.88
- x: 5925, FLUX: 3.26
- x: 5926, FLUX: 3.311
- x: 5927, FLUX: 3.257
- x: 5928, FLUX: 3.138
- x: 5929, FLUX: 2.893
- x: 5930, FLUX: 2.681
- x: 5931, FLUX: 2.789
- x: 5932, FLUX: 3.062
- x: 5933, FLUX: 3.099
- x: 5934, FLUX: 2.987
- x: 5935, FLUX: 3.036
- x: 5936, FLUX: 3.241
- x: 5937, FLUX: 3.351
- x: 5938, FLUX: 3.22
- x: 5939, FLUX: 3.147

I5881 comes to 4.5 A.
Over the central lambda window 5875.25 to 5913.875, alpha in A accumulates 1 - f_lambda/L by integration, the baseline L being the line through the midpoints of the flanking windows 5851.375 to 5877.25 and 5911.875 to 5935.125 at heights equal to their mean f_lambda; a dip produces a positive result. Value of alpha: 4.7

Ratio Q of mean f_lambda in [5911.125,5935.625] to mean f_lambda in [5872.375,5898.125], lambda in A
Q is 1.3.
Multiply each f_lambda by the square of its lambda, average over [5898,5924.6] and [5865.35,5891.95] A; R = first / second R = 1.2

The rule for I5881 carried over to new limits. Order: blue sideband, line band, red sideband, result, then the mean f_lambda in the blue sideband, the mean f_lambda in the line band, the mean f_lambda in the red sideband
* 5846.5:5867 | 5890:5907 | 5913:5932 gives 2.28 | 3.02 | 2.62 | 3.03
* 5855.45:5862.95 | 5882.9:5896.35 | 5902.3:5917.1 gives 4.61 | 2.89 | 2.1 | 3.4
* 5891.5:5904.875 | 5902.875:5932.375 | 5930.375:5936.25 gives -3.24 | 2.62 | 3.15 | 3.02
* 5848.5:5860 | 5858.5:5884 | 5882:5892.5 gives -3.15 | 3.01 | 2.82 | 2.04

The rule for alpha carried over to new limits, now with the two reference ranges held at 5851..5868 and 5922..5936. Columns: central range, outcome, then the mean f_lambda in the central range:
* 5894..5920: -1.3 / 3.13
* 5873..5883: 0.9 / 2.75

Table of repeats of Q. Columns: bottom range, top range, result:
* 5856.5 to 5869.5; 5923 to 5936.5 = 1.04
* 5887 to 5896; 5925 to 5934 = 1.39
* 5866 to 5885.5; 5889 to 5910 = 1.00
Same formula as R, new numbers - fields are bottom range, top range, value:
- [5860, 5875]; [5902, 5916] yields 1.13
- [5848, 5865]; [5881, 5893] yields 0.69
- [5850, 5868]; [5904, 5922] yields 1.11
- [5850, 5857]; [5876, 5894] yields 0.71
